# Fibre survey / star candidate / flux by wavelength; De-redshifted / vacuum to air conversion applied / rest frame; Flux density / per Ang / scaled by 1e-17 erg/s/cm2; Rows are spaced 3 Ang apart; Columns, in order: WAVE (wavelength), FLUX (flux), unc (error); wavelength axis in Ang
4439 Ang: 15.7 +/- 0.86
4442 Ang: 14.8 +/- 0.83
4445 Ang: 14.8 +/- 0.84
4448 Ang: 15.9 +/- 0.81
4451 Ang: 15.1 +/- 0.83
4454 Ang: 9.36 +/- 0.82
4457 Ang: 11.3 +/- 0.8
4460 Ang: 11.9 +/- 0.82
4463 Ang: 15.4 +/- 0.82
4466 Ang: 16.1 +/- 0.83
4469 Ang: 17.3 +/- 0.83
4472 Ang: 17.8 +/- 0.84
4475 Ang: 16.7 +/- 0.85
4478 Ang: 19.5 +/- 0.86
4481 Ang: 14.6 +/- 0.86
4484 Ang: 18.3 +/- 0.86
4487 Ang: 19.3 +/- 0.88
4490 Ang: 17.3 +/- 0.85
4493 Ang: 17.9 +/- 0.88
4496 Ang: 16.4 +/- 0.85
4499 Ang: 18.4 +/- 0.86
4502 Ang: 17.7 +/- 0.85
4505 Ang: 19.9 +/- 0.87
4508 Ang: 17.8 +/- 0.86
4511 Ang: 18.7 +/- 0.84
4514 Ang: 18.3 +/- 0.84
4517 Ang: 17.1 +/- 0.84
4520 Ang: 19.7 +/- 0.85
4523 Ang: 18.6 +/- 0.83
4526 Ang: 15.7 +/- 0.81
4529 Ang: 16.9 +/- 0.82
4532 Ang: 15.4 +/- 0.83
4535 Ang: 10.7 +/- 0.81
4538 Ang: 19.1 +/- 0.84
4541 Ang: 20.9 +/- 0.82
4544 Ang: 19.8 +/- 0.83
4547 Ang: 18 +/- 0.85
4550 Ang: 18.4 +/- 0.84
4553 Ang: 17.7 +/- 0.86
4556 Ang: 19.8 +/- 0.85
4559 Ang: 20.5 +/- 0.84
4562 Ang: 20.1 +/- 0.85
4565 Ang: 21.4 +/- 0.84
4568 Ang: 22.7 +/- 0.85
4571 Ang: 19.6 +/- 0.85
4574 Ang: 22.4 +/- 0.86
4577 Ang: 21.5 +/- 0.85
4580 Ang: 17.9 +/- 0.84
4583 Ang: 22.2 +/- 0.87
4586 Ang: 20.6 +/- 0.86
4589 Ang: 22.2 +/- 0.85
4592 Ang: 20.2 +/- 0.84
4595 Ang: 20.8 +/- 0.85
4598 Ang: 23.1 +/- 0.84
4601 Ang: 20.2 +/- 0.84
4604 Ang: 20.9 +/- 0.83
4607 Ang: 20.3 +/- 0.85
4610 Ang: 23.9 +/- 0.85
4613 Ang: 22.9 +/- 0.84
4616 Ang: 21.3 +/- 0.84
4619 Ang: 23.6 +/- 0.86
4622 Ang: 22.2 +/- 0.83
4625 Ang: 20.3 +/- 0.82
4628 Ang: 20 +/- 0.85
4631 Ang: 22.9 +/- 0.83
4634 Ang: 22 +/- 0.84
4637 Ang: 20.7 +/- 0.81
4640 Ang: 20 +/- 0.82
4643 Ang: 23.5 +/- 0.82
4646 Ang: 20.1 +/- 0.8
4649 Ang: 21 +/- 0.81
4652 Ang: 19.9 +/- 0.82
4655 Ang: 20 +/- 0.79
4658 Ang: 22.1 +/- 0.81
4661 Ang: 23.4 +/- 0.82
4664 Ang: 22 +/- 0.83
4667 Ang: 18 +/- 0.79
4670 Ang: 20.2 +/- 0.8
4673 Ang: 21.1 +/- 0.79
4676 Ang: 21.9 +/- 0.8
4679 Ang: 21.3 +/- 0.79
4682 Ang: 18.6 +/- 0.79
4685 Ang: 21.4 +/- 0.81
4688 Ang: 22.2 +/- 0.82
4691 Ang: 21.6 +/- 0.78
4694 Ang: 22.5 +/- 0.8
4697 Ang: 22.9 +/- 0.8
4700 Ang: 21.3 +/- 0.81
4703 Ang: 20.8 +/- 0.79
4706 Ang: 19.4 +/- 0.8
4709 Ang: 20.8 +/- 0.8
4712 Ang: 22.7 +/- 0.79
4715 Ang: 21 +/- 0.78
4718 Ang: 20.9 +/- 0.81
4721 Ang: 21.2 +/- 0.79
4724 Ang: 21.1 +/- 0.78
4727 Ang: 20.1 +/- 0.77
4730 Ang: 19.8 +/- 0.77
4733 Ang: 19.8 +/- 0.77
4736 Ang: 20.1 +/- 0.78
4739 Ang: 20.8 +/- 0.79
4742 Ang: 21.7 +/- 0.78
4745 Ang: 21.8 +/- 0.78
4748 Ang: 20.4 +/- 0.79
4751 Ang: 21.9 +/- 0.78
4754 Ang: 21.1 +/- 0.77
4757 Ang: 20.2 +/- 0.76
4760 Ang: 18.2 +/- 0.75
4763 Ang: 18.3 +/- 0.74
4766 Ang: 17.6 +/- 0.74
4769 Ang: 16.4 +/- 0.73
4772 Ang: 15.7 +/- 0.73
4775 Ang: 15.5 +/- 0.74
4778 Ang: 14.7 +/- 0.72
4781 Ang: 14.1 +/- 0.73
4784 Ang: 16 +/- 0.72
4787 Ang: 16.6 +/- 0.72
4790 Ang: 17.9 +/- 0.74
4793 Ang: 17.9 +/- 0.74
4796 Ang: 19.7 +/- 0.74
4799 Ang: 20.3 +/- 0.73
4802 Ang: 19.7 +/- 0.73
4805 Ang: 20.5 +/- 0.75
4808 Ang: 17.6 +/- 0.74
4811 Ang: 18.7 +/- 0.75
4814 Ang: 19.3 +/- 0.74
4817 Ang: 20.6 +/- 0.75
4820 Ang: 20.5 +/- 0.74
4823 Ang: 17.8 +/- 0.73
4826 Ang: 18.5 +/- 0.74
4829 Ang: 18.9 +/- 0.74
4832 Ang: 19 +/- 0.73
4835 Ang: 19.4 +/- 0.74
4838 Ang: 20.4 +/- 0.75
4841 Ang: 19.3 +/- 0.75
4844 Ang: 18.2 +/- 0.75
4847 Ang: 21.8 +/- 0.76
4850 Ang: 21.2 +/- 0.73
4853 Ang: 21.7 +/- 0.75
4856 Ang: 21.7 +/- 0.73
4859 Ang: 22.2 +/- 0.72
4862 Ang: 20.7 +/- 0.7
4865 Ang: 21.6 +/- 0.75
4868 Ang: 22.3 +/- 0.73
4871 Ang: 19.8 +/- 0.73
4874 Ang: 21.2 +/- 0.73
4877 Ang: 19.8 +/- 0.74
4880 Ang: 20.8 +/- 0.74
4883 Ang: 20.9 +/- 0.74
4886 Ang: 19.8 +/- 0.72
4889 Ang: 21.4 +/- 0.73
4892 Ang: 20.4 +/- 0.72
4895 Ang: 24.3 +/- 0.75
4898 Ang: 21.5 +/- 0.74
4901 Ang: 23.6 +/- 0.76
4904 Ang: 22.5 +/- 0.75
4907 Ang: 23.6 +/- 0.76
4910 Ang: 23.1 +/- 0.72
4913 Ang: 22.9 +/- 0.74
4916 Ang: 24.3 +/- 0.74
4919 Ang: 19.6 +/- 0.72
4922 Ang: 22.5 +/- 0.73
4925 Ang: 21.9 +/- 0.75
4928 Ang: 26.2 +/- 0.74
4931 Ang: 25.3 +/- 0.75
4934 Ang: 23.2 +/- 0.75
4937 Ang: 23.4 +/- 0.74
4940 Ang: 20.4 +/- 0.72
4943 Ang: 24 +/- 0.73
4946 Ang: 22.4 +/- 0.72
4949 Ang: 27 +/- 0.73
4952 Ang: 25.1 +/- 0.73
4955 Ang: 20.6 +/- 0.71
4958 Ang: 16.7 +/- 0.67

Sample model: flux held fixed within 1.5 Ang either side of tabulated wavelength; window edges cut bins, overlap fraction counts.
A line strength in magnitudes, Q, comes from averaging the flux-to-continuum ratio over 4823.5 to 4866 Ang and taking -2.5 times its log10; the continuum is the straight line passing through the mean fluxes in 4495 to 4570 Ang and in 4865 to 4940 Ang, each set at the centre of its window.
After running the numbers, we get 0.07 mag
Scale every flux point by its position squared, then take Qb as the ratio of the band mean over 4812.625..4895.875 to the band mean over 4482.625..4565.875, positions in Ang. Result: 1.30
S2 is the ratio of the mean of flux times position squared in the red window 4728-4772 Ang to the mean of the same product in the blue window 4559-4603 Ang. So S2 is 1.0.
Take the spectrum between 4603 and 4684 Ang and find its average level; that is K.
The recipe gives 21.3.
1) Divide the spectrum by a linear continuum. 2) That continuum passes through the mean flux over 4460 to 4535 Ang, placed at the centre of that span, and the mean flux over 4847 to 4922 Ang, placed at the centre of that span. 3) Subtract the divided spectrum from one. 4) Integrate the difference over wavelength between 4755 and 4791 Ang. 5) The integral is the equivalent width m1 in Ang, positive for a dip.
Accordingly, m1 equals 6.4 Ang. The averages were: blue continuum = 17.3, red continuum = 21.7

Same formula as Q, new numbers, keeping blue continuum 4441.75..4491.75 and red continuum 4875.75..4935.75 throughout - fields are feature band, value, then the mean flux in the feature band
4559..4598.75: -0.21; 21.1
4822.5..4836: 0.13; 18.8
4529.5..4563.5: -0.08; 18.2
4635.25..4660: -0.14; 21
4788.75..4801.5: 0.09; 19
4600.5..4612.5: -0.21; 21.6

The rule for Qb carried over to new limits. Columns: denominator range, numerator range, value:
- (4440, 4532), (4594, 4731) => 1.38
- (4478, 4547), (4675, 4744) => 1.29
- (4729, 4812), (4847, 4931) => 1.24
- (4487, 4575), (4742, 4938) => 1.25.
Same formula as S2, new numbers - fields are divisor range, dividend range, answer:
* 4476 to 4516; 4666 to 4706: 1.27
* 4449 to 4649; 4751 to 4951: 1.22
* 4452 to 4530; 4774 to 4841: 1.25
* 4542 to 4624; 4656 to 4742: 1.06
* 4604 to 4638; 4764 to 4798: 0.82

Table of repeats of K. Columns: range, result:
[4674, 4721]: 21.3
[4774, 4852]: 18.7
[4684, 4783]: 19.9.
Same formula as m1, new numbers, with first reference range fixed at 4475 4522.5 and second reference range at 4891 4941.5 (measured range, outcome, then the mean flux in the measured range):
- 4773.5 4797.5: 5.4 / 16.5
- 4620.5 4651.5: -2.5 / 21.2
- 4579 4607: -2.6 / 20.9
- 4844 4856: 0.5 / 21.2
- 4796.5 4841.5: 4.9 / 19.4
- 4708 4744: -0.3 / 20.8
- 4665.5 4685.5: -0.2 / 20.3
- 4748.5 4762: 0.5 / 20.3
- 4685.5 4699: -1.3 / 22.2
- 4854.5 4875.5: 0.9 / 21.4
